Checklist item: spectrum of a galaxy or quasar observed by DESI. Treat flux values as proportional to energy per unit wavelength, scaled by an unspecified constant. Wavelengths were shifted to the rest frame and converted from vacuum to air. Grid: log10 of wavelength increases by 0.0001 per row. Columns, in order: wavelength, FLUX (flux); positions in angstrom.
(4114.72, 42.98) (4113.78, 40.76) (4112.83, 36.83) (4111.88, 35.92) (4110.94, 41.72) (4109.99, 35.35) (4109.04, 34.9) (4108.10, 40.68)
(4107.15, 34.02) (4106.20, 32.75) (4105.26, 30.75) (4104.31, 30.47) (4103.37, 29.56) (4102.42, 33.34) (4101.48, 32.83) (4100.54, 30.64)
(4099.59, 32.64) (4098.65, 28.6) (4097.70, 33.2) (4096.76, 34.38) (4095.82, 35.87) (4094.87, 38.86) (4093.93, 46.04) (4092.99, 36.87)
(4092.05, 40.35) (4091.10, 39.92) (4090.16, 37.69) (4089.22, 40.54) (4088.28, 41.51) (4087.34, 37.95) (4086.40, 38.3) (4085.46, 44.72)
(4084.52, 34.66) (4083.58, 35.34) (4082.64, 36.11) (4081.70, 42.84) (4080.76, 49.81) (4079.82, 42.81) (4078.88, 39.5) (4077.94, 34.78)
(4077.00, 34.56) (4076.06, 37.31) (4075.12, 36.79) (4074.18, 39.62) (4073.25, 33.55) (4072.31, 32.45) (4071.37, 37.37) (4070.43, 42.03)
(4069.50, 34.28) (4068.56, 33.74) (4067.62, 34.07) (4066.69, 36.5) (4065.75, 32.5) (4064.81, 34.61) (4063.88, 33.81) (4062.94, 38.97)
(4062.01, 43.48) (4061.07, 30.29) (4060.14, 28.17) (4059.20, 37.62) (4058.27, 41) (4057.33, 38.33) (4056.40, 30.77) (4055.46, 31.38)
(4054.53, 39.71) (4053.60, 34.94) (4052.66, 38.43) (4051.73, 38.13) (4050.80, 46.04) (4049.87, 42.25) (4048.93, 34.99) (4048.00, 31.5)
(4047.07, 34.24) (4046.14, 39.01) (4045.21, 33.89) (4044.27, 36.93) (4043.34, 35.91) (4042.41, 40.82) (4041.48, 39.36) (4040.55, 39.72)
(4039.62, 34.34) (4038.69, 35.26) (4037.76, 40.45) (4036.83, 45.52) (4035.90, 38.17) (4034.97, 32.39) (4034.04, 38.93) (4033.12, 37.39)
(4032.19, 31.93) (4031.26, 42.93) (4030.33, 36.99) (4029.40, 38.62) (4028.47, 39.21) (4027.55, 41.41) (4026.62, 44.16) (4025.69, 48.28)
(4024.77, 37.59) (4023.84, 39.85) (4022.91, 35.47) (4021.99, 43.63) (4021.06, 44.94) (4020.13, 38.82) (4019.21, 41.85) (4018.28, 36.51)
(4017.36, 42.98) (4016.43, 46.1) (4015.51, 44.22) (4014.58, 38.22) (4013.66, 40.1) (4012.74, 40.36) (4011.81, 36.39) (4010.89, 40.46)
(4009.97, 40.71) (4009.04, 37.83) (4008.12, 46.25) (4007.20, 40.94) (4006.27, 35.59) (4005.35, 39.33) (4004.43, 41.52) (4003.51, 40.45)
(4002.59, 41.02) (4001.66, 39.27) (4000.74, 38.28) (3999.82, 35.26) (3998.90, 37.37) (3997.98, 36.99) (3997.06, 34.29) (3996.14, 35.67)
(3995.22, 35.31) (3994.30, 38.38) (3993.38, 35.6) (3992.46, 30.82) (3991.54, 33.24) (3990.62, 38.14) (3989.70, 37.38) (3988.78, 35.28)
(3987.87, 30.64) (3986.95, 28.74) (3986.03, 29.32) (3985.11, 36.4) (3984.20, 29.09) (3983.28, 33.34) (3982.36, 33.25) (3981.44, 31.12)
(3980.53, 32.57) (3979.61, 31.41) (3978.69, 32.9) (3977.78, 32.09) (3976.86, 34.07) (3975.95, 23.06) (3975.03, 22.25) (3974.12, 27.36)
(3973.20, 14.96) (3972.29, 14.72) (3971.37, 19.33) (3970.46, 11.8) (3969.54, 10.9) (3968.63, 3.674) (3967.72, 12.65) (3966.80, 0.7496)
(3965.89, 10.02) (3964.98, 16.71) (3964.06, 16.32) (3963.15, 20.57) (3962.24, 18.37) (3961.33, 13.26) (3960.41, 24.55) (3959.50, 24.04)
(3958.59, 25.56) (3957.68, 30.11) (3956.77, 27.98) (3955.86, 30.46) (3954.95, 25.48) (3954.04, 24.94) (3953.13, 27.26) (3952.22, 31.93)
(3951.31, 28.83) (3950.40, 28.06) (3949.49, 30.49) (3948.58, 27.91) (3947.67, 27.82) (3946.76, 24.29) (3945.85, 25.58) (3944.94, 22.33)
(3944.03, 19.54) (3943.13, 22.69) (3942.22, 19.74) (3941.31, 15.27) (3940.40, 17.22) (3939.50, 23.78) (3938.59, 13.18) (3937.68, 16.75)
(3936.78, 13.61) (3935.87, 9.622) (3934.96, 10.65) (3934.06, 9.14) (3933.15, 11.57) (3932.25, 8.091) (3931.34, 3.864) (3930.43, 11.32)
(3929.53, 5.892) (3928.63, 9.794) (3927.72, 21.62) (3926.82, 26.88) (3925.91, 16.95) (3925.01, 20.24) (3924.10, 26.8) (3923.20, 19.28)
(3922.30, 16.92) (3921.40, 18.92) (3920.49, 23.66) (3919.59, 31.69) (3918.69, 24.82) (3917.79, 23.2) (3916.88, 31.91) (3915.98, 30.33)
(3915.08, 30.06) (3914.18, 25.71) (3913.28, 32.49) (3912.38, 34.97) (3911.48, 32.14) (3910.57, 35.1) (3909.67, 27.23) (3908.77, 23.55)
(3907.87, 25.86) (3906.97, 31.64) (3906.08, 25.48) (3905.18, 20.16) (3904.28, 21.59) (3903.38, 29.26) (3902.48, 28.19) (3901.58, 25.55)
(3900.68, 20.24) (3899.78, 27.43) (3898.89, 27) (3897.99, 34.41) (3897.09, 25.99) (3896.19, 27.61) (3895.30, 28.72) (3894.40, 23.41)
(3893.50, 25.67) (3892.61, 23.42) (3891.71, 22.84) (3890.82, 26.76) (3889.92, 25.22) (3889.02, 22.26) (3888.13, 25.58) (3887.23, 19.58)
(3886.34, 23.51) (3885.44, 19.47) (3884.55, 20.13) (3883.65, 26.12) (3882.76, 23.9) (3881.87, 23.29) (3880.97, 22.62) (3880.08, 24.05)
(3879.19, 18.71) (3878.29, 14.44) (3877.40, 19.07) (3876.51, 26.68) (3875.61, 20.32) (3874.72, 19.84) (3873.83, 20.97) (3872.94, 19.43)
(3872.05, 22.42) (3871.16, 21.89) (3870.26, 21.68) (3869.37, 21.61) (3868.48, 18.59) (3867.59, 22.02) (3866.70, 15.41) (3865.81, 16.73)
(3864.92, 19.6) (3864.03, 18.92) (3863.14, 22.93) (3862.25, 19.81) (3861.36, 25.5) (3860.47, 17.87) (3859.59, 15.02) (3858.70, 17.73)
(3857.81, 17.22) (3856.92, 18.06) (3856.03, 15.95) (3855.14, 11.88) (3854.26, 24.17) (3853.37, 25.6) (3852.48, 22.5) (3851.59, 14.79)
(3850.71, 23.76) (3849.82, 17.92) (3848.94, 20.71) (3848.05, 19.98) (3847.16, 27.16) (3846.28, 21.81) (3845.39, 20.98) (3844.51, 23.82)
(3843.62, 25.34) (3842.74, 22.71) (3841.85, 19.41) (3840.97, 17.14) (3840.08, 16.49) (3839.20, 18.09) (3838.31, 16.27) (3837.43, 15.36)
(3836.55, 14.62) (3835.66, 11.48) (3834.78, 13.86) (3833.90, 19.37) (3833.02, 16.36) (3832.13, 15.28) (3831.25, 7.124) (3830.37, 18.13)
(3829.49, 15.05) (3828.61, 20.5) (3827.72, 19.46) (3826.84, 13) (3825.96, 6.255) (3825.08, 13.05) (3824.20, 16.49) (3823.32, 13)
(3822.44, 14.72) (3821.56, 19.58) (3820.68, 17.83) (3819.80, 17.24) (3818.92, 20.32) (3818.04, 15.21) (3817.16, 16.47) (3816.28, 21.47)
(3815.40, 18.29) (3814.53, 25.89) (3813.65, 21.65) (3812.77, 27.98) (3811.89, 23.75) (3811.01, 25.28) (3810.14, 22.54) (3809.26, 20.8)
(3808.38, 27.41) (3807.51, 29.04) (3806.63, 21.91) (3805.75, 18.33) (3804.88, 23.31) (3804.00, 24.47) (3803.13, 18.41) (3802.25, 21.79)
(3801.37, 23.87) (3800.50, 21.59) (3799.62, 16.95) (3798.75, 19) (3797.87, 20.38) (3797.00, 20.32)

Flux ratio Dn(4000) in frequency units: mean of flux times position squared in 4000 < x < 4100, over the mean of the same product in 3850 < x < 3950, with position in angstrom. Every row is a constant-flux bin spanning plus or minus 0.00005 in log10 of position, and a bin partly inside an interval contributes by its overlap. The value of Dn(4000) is 1.89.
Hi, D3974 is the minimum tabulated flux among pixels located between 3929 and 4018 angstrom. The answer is 0.7496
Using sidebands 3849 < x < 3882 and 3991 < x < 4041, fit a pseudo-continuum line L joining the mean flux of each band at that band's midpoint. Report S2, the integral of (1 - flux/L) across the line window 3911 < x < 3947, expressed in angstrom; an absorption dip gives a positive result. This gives 9.9 angstrom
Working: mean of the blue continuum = 20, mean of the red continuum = 39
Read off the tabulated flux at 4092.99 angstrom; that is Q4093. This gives 36.87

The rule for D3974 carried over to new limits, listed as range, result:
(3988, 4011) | 30.82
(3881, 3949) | 3.864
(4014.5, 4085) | 28.17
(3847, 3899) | 11.88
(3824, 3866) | 6.255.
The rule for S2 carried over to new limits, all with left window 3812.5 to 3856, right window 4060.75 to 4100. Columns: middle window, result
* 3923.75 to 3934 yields 4.4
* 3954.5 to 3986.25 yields 6.7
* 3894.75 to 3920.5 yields -4.2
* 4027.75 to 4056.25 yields -2.7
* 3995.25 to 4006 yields -2.3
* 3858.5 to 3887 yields 0.8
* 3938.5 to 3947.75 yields 2.0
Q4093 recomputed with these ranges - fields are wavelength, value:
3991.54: 33.24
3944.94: 22.33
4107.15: 34.02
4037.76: 40.45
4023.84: 39.85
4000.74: 38.28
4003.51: 40.45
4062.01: 43.48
